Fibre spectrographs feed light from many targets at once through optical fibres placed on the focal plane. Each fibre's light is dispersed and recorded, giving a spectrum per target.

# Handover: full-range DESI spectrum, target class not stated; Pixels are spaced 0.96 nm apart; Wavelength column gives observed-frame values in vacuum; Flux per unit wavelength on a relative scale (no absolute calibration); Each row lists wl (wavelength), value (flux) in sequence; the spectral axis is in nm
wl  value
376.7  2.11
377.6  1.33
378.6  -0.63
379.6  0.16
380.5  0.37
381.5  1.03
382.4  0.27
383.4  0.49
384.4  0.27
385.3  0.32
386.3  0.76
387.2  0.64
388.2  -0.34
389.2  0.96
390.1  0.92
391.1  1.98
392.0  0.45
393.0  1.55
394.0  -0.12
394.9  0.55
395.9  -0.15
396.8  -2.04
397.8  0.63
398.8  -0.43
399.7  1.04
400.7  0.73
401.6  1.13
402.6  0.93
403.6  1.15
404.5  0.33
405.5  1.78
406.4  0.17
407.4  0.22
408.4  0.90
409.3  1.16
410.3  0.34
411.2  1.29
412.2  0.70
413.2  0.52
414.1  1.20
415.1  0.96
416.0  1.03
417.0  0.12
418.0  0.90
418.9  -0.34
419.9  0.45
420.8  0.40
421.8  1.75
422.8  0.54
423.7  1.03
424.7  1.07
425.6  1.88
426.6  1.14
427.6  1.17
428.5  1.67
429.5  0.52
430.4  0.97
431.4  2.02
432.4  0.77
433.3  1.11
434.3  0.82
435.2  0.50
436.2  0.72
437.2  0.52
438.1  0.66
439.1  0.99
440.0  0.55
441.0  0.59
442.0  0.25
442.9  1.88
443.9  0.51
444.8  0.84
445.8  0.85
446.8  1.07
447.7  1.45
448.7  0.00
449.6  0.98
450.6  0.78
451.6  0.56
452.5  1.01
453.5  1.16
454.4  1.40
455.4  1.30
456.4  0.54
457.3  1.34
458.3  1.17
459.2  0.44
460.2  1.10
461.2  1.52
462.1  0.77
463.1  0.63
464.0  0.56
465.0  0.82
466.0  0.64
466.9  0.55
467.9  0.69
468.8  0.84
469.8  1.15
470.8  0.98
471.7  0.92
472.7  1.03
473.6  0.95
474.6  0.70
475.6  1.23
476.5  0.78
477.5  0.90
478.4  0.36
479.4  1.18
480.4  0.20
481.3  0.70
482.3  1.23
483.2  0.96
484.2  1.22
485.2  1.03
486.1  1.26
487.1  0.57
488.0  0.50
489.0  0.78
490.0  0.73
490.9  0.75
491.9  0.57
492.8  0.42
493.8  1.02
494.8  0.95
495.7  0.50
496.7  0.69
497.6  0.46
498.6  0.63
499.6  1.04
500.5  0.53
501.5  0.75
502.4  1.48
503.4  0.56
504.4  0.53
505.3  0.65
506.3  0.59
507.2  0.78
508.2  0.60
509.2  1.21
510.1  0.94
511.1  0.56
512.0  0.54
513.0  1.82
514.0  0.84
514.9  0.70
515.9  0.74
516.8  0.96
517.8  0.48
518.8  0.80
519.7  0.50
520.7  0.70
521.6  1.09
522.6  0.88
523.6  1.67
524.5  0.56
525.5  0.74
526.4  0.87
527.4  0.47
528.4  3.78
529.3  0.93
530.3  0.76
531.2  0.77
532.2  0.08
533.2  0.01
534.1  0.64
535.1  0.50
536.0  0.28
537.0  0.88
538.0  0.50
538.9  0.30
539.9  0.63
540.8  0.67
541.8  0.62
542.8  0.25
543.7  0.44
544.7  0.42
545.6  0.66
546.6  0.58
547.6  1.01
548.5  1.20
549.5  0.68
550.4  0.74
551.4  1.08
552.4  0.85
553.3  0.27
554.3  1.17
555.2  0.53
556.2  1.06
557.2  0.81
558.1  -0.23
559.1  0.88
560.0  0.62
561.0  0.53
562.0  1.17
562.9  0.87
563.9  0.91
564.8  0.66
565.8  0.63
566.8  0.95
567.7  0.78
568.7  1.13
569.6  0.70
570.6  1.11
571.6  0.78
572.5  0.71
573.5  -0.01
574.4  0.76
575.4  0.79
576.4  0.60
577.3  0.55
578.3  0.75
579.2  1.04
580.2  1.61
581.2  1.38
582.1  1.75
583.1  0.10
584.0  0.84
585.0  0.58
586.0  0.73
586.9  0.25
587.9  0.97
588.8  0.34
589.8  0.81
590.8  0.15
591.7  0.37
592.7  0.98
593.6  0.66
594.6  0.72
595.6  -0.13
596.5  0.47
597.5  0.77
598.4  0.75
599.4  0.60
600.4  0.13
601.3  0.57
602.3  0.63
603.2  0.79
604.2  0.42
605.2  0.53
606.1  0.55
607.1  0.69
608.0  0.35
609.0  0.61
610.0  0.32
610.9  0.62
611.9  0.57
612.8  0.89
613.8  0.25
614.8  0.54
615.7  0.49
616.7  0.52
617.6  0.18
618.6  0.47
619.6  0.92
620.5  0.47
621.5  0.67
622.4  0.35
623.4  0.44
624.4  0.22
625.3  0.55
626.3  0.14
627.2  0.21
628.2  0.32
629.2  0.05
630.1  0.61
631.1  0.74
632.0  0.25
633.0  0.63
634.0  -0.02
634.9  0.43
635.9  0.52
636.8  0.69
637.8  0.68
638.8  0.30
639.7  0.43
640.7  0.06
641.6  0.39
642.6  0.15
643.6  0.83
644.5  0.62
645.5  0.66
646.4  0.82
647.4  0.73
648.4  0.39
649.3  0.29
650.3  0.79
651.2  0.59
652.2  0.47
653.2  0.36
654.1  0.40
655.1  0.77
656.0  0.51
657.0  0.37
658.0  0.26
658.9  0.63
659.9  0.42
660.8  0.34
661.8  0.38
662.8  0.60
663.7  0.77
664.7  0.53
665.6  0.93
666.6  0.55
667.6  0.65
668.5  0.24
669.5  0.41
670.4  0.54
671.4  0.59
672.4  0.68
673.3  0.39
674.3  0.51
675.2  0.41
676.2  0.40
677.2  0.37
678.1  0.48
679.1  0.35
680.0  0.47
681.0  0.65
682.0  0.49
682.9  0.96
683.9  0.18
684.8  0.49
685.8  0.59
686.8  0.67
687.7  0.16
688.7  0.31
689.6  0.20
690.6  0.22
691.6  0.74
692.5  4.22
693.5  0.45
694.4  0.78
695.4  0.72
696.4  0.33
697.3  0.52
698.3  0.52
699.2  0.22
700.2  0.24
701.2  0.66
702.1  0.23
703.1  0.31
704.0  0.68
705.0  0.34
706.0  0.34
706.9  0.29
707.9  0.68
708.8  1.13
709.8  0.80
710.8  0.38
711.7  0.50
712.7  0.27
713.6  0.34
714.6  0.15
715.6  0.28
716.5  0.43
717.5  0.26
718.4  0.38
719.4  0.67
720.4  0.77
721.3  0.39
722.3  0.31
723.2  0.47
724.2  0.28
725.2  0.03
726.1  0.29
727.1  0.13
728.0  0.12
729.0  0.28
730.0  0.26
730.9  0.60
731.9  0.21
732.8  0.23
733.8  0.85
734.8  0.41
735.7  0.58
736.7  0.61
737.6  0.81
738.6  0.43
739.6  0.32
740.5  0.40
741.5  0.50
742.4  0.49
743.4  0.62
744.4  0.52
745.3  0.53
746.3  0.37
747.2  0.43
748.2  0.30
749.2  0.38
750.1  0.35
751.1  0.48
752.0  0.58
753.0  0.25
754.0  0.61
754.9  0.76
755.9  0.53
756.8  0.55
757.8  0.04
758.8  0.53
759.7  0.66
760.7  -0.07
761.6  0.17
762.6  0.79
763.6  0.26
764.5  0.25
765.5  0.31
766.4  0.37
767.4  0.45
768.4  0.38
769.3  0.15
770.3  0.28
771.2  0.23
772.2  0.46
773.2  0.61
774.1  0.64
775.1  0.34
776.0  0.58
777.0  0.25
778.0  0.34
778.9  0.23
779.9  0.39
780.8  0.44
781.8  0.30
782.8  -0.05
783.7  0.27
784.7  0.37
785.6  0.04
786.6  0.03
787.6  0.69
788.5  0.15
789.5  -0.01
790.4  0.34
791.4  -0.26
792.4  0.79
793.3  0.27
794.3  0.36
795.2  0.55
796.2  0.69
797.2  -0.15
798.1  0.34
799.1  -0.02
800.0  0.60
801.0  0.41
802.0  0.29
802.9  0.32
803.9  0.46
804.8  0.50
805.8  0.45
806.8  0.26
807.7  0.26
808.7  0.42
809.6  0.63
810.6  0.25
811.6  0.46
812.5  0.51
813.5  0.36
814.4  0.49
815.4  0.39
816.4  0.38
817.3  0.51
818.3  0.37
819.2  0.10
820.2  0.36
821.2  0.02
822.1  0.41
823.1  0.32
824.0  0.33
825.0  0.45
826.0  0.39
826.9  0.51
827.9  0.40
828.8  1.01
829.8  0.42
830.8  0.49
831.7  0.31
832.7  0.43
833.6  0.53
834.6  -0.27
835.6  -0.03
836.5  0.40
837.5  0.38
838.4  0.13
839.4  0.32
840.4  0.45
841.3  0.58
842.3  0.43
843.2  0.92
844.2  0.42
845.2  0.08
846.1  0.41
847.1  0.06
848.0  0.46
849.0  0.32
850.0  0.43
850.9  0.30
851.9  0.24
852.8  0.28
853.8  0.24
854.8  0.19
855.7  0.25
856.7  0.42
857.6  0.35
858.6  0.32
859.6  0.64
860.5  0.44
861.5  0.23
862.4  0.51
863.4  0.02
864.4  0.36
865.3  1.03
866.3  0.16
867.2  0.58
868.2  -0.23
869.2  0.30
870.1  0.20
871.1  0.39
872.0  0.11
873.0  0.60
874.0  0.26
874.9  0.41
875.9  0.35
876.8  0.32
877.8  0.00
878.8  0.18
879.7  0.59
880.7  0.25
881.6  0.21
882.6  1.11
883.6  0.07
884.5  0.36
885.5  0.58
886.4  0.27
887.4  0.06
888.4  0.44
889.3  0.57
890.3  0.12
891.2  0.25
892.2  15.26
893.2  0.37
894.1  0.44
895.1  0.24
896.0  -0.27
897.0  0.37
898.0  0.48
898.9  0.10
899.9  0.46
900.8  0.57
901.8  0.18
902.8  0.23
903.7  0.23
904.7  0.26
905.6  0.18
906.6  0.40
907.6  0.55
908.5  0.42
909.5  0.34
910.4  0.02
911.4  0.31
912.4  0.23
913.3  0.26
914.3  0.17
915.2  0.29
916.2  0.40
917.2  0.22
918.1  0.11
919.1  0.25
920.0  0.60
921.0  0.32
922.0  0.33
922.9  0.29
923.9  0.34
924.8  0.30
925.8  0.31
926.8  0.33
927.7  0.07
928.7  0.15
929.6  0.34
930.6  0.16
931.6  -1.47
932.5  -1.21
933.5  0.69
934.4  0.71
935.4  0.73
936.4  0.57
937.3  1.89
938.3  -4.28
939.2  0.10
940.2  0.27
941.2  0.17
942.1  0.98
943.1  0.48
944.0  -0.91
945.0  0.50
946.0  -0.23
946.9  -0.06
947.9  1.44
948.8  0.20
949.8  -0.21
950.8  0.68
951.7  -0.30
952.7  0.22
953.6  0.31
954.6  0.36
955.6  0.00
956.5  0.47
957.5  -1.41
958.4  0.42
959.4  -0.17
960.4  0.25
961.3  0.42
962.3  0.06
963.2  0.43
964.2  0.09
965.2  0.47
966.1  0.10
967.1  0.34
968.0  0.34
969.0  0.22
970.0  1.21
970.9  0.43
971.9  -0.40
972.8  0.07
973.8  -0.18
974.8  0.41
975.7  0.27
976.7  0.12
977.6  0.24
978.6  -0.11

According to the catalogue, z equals 0.05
